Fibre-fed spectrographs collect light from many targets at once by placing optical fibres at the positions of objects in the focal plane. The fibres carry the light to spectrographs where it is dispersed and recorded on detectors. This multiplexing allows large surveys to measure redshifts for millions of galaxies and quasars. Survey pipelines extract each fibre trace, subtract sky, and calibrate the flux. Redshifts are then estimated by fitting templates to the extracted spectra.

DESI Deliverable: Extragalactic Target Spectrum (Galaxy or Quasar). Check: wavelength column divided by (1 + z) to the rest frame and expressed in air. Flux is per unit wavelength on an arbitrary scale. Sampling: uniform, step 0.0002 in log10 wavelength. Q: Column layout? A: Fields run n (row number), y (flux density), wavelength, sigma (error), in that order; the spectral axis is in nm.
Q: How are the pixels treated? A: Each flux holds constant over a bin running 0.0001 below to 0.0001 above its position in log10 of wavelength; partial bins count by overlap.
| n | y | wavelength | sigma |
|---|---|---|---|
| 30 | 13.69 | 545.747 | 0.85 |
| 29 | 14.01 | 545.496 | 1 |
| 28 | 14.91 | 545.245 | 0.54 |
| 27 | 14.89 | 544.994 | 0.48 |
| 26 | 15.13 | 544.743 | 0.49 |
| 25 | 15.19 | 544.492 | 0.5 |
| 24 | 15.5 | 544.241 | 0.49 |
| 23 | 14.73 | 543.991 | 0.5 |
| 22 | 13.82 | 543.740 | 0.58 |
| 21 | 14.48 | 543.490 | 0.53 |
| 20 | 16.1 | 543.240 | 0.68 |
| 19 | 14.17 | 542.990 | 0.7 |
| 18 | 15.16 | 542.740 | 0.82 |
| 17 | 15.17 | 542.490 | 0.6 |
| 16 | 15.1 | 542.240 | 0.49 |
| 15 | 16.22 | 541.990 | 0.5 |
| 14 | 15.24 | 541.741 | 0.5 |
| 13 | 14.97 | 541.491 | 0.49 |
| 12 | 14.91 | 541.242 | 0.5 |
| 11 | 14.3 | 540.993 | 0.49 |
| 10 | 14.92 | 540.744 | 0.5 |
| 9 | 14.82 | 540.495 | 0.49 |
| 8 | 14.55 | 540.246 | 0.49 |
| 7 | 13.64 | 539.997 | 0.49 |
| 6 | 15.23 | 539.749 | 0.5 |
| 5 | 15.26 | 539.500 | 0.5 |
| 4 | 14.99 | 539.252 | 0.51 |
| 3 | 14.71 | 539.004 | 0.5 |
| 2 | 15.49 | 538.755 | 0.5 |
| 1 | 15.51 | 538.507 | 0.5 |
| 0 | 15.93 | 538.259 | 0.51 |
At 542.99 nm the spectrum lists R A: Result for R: 14.17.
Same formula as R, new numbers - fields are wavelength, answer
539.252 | 14.99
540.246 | 14.55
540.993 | 14.3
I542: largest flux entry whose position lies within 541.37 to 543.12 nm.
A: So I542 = 16.22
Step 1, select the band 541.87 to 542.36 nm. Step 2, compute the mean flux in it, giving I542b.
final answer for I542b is 15.6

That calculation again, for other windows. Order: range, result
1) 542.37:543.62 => 15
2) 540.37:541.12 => 14.7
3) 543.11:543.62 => 15.3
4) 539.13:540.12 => 14.8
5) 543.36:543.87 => 14.2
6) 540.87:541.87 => 14.9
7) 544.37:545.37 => 15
